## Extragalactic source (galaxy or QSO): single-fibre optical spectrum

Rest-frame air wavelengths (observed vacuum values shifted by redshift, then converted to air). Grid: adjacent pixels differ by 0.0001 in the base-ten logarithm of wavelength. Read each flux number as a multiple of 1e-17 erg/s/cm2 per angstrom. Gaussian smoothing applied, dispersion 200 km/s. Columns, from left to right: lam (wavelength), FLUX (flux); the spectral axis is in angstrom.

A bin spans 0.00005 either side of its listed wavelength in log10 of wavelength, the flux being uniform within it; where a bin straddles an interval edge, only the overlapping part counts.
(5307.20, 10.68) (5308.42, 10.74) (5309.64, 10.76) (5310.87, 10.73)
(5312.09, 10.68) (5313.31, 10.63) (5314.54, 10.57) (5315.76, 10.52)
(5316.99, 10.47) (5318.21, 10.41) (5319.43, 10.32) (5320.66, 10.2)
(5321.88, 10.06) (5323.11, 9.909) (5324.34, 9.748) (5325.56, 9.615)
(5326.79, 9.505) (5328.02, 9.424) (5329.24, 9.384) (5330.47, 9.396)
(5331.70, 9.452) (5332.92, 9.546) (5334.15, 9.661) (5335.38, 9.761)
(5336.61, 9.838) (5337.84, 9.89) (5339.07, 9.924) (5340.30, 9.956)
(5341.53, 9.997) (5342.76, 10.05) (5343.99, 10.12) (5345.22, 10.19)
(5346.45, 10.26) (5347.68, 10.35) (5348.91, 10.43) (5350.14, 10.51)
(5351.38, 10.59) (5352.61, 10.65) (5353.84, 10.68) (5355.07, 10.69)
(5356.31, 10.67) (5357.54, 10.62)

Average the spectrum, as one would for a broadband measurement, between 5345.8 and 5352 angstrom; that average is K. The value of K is 10.4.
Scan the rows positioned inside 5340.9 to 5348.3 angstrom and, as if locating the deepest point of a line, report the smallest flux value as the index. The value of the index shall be 9.997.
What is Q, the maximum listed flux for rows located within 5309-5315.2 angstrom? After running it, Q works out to 10.76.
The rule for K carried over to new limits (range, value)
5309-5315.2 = 10.7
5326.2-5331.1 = 9.42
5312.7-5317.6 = 10.5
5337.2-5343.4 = 9.96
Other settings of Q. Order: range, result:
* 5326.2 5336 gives 9.761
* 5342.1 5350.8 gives 10.51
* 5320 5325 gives 10.2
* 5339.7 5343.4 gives 10.05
